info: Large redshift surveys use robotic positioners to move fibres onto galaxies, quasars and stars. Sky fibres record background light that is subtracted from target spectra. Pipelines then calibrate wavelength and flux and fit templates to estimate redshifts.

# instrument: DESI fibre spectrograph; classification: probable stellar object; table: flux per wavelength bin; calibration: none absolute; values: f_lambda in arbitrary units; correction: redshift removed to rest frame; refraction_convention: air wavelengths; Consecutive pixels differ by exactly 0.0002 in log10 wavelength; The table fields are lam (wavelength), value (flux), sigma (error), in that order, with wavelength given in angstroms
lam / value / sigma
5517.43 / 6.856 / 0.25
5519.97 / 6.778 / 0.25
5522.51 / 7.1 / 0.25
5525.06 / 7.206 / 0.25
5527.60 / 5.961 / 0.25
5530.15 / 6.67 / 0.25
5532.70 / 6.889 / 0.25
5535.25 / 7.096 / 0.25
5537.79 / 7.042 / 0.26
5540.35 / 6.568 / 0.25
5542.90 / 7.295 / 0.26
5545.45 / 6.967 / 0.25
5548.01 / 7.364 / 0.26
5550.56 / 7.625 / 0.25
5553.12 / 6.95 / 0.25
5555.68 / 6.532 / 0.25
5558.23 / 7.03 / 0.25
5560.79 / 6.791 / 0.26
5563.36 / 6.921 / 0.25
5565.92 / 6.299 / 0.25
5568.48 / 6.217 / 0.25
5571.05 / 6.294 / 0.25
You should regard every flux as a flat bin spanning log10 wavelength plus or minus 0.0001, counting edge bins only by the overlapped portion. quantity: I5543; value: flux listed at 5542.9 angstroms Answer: 7.295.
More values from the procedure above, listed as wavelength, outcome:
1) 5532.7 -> 6.889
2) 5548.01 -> 7.364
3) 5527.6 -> 5.961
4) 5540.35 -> 6.568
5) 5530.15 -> 6.67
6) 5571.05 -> 6.294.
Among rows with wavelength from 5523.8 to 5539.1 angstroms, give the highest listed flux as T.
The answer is 7.206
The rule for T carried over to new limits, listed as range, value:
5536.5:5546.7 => 7.295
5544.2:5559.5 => 7.625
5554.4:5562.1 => 7.03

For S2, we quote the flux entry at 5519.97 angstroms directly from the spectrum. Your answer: 6.778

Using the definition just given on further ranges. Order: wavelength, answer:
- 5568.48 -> 6.217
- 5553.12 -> 6.95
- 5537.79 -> 7.042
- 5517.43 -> 6.856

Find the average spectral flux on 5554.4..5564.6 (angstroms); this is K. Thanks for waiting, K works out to 6.82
